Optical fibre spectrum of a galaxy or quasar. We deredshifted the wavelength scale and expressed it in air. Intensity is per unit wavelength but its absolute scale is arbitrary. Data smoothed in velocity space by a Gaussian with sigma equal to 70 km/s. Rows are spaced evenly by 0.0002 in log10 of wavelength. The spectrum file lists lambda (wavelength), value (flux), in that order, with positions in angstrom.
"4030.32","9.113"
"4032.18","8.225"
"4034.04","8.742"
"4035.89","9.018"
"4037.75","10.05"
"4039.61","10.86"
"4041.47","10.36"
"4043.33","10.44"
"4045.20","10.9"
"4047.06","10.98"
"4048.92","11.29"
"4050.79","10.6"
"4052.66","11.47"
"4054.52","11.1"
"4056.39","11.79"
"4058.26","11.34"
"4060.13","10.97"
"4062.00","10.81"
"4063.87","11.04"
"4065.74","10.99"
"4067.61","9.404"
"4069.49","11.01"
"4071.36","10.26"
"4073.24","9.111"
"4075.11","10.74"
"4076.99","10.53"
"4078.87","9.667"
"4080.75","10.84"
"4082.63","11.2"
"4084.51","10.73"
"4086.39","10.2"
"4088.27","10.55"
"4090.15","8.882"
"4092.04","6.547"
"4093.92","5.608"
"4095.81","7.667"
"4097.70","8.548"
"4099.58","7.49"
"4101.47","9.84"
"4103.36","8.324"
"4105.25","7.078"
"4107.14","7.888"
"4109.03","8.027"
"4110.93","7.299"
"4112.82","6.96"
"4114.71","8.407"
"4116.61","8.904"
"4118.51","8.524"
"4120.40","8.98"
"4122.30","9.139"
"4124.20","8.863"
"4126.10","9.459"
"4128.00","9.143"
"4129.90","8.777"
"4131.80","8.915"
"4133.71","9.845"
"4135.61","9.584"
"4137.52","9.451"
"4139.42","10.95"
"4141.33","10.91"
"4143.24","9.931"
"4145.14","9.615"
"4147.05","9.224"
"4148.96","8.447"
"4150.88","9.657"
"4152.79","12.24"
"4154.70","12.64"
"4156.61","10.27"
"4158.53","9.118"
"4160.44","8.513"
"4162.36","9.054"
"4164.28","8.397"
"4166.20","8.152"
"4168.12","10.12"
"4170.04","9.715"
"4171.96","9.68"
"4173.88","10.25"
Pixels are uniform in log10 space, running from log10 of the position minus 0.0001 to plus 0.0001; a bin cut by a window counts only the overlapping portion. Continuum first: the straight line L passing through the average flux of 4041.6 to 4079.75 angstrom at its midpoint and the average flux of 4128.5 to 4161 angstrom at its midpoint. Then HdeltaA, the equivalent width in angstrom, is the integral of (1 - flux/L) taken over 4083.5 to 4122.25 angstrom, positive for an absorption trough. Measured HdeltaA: 7.4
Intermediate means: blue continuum 10.7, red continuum 9.9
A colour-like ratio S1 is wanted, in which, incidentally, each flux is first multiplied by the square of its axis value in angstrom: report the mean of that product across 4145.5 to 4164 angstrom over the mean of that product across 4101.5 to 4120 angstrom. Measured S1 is 1.25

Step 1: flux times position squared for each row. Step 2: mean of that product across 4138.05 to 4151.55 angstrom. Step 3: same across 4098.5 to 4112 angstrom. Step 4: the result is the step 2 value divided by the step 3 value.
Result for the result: 1.25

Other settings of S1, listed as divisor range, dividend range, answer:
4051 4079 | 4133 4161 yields 0.98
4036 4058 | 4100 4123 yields 0.79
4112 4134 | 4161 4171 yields 1.05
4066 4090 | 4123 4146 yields 0.96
